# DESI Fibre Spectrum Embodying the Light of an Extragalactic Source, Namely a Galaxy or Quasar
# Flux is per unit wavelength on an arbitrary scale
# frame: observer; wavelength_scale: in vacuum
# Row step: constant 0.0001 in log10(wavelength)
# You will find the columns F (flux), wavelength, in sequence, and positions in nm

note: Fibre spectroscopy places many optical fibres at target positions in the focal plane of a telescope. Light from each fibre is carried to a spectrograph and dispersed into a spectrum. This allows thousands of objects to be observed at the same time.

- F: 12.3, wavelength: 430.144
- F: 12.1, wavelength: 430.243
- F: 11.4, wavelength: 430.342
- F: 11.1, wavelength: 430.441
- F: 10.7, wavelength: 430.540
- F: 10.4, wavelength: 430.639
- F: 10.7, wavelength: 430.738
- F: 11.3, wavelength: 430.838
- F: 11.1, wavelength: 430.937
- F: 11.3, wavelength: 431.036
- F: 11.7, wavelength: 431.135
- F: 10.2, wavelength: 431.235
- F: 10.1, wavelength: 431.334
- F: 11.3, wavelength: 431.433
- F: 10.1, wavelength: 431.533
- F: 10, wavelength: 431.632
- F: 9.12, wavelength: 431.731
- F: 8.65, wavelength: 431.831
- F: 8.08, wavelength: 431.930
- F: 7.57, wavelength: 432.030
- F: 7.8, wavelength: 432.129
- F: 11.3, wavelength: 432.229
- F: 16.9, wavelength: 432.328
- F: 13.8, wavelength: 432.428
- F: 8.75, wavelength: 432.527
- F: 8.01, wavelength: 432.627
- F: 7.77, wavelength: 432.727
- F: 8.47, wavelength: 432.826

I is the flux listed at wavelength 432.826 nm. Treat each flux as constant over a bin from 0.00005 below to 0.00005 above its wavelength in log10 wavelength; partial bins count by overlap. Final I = 8.47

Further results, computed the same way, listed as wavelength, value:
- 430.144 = 12.3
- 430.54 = 10.7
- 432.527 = 8.75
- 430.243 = 12.1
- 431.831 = 8.65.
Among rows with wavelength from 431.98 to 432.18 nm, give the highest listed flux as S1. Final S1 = 7.8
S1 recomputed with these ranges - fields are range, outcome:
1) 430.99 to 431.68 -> 11.7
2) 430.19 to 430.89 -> 12.1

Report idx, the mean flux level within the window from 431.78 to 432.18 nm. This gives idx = 8.02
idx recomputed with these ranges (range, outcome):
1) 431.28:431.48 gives 10.7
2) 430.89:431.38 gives 10.9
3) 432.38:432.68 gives 10.1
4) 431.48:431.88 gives 9.47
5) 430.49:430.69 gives 10.6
